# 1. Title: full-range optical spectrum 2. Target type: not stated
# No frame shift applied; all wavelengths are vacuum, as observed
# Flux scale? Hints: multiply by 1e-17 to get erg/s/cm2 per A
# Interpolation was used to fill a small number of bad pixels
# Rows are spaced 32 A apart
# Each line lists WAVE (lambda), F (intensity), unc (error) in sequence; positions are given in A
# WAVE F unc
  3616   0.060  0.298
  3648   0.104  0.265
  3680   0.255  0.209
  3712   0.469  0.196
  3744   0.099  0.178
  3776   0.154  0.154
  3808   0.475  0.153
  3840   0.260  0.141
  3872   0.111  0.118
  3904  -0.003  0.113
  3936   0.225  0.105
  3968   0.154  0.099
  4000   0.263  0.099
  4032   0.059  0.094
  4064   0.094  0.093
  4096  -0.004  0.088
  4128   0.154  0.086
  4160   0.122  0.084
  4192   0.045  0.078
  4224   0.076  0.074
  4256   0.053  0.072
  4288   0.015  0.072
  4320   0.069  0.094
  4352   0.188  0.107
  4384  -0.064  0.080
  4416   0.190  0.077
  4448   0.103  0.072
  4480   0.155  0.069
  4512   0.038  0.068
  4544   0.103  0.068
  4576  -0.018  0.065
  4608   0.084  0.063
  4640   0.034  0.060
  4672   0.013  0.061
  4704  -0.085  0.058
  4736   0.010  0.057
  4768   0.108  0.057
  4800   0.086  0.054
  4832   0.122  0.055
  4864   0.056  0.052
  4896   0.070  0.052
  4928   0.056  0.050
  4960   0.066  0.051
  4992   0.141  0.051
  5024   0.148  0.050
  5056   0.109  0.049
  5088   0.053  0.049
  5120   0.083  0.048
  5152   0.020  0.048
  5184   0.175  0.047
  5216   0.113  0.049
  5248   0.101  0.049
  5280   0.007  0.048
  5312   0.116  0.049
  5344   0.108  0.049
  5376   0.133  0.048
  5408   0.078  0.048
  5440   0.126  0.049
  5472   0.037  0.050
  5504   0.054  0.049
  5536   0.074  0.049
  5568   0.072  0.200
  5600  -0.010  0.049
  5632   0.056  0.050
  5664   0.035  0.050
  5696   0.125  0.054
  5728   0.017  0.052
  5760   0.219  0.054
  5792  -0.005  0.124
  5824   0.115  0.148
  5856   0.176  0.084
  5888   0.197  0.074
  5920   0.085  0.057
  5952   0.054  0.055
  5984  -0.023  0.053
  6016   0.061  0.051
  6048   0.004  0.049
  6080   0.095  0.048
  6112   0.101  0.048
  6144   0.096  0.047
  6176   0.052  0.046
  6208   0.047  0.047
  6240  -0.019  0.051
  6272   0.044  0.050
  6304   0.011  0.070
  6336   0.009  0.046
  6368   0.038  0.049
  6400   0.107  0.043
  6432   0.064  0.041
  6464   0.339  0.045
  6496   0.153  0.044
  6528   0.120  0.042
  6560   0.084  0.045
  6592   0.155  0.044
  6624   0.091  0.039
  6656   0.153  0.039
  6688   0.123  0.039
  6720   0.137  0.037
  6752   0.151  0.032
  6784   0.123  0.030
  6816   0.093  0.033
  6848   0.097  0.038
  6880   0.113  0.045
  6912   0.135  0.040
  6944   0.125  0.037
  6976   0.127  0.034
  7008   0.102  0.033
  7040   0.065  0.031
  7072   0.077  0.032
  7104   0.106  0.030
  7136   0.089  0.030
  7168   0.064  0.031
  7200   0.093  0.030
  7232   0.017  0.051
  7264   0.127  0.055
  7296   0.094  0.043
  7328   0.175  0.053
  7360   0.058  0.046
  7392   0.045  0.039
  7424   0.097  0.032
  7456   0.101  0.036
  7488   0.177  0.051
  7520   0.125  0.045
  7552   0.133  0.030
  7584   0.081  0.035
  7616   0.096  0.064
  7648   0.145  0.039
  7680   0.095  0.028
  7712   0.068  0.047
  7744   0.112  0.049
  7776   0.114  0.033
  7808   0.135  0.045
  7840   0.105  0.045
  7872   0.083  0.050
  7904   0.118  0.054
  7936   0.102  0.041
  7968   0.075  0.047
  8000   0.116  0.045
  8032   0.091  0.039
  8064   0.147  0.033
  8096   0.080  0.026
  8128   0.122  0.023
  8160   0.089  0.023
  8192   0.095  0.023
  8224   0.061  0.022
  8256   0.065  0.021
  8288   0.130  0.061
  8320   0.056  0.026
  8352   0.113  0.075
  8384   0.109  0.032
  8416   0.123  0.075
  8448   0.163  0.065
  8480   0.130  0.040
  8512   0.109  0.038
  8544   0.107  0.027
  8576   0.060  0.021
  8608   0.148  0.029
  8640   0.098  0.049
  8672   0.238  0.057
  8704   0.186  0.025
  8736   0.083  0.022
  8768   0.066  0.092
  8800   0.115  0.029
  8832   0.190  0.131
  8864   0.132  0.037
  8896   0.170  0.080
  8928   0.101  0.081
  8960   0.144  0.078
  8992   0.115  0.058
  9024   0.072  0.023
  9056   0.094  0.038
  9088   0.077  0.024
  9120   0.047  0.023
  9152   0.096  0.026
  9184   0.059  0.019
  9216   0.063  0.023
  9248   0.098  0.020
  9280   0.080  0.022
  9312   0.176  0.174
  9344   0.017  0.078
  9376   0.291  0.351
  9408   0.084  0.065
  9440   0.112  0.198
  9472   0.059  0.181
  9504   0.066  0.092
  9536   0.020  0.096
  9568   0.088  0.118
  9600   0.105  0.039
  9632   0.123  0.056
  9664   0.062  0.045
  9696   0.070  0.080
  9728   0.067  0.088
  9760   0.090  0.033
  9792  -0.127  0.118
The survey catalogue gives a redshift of 0.735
